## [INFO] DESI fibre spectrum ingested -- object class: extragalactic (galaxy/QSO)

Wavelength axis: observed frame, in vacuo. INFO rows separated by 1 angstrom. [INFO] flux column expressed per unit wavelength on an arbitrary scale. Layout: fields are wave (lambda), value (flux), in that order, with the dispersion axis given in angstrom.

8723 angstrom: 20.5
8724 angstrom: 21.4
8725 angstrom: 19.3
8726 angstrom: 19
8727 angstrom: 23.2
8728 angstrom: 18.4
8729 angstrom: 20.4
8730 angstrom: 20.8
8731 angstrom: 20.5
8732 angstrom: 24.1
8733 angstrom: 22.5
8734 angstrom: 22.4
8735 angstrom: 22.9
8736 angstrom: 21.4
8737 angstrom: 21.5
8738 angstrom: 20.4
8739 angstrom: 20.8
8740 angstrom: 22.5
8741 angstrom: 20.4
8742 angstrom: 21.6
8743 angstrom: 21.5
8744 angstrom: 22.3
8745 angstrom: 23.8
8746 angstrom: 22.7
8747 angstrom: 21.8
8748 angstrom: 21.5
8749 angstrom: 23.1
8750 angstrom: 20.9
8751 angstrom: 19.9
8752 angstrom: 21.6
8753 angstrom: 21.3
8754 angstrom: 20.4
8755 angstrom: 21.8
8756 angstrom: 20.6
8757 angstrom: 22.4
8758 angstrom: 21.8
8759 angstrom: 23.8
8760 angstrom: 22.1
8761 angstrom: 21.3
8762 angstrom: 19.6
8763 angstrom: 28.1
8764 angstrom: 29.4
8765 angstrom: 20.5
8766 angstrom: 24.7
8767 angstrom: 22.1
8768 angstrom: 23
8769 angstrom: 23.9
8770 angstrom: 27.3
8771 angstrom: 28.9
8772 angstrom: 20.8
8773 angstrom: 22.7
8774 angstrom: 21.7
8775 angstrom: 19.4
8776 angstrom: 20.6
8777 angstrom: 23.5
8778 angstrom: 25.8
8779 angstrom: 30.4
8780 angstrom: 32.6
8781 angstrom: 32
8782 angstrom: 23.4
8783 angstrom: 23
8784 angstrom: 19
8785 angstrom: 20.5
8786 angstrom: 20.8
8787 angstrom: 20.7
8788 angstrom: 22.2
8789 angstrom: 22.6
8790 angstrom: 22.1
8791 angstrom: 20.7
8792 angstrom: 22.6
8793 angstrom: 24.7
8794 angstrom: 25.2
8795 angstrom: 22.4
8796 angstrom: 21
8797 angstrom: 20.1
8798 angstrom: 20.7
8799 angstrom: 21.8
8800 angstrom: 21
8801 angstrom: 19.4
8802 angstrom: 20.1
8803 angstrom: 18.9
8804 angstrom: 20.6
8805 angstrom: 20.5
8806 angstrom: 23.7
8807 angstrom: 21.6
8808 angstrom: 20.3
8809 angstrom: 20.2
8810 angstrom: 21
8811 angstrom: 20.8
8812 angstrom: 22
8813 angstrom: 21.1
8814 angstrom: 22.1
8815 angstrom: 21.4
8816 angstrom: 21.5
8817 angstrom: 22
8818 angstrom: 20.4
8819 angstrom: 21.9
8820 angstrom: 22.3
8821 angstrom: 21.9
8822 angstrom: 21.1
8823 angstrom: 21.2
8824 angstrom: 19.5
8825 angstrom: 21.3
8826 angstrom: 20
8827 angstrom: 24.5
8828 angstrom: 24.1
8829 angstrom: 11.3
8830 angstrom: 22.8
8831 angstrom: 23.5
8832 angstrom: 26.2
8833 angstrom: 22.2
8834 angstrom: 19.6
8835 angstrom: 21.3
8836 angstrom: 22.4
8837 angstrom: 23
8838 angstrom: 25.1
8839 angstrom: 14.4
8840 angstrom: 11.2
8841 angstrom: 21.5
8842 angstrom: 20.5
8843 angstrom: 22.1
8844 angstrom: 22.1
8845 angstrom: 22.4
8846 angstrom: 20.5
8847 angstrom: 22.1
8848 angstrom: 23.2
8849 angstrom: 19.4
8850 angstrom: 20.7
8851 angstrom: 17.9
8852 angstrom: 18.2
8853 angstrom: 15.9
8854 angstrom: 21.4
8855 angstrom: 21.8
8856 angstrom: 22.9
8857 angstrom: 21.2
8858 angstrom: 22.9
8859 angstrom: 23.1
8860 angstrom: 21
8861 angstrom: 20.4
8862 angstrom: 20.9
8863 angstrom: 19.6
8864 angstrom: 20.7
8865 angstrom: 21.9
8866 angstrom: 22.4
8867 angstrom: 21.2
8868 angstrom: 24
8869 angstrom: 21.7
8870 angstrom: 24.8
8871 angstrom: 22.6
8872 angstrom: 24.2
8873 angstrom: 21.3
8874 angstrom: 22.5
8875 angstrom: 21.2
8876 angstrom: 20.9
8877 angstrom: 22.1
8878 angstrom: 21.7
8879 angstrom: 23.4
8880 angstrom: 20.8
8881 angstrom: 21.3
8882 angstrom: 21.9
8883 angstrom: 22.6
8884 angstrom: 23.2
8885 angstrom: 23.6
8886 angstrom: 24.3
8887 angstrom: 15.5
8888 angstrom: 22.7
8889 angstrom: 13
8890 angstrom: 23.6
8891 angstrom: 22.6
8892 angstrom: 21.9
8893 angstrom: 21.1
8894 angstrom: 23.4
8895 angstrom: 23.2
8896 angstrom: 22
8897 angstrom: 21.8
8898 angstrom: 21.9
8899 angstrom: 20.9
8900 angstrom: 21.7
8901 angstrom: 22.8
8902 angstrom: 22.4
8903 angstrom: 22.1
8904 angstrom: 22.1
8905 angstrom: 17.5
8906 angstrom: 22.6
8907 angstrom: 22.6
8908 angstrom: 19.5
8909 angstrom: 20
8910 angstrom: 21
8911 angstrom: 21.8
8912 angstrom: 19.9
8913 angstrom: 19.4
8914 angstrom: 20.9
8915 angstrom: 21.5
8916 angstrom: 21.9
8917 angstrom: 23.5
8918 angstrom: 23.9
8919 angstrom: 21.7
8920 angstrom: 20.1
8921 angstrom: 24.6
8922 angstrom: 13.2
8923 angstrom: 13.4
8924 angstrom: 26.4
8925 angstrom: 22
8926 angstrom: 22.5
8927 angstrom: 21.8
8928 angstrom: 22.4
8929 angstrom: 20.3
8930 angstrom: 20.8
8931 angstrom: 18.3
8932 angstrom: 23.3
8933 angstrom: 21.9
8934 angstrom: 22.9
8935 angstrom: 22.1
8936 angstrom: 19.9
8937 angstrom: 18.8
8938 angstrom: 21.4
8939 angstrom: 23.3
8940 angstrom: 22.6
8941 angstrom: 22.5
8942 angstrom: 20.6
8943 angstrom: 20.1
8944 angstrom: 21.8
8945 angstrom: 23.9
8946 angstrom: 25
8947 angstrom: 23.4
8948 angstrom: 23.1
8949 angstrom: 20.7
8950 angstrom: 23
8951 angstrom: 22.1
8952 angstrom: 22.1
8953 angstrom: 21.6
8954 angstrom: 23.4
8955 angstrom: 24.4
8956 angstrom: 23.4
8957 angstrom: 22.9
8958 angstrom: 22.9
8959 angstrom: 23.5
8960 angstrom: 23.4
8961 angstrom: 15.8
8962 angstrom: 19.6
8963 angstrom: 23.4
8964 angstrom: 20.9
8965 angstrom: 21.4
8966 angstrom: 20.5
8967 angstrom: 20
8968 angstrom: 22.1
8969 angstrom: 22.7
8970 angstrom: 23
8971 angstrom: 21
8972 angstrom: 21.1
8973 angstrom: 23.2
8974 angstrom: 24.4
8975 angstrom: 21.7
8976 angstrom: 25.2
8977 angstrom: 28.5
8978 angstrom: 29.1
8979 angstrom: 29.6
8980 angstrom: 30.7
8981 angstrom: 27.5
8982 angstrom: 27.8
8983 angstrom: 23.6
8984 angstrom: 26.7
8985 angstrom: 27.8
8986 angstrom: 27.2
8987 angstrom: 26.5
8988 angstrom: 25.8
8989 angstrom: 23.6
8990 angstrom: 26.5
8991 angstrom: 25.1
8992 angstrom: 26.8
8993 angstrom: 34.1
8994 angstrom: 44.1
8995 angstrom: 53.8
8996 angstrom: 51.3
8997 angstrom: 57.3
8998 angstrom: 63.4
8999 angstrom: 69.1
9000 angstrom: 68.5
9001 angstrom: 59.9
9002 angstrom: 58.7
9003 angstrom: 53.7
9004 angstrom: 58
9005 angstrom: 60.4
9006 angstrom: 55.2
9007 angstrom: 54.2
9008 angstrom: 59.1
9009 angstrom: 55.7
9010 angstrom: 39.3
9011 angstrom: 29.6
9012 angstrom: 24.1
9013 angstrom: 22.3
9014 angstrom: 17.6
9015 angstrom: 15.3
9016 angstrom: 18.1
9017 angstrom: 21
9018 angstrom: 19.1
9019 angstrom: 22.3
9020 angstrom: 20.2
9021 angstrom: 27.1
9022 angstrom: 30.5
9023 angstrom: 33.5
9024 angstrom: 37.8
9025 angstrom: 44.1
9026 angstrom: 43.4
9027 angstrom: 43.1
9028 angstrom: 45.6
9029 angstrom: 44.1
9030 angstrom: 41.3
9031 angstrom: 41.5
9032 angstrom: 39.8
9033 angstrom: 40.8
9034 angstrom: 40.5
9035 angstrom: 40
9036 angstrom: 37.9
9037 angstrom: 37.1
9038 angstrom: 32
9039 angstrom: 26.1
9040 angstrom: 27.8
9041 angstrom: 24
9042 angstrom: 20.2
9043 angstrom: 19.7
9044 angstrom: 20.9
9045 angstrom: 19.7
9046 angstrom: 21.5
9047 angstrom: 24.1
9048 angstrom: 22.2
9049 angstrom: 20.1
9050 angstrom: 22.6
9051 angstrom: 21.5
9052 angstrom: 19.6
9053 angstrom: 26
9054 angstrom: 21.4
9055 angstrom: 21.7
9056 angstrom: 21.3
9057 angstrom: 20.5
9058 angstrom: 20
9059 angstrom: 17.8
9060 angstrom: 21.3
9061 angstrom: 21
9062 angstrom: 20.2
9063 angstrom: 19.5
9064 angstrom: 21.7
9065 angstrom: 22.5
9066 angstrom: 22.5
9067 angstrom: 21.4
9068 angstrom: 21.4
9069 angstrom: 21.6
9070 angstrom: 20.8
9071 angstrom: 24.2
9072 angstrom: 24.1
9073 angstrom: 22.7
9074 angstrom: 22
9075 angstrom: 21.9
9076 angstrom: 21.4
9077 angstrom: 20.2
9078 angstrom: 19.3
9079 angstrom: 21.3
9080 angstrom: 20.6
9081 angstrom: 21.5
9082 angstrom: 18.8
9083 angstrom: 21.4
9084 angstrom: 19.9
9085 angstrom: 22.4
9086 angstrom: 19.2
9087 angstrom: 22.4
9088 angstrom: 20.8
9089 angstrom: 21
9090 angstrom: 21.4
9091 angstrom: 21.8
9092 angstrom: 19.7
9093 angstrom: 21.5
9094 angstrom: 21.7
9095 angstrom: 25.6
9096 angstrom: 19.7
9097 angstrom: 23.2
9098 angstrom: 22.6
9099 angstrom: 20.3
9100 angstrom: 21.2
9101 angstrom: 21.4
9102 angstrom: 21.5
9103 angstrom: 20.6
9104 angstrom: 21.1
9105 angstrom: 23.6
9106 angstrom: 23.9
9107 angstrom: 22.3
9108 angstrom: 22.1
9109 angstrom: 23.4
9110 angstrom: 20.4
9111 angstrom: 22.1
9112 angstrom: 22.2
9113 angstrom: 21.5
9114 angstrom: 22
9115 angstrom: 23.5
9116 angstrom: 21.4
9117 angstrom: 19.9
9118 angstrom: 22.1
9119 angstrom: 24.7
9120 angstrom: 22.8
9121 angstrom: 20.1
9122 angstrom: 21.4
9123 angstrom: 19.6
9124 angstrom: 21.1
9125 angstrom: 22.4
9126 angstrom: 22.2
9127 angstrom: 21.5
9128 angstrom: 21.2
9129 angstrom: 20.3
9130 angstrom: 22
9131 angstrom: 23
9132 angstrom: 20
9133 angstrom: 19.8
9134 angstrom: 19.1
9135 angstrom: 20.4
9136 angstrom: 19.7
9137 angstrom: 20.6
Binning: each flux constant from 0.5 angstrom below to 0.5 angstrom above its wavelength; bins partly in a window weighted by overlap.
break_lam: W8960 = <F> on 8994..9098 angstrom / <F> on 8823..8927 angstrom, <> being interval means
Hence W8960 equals 1.41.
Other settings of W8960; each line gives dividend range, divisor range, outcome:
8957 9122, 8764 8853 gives 1.27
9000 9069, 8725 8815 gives 1.41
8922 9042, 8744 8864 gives 1.38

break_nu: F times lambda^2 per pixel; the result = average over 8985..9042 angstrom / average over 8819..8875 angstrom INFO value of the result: 1.88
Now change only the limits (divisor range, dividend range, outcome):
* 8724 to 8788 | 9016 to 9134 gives 1.15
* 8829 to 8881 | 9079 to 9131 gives 1.07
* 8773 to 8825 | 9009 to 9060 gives 1.35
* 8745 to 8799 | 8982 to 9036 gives 1.78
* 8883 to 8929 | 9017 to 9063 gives 1.37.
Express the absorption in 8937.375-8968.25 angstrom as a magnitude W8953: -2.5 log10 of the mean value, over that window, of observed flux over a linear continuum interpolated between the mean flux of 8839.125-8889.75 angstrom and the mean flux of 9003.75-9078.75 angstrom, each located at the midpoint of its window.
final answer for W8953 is 0.13 mag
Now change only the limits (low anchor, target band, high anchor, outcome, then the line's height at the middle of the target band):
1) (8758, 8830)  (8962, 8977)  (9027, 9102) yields 0.06 mag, 23.7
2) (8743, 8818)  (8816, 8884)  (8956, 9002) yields 0.19 mag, 25.3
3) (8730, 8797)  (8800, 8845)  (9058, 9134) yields 0.07 mag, 22.5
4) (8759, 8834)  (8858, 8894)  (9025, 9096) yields 0.07 mag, 23.2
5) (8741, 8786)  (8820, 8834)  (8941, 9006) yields 0.18 mag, 25.3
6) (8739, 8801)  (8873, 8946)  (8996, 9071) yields 0.29 mag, 28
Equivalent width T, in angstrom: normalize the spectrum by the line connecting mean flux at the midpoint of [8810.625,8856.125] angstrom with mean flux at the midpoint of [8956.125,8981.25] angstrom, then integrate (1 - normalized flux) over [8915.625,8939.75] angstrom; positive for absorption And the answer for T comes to 1.42 angstrom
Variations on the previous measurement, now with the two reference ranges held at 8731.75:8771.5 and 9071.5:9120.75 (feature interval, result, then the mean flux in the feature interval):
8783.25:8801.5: 0.7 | 21.5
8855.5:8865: 0.4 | 21.4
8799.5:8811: 0.9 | 20.7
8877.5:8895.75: 0.4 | 21.7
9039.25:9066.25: 0.3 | 21.6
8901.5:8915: 0.7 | 20.9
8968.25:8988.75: -3.4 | 25.6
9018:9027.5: -4.8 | 32.8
